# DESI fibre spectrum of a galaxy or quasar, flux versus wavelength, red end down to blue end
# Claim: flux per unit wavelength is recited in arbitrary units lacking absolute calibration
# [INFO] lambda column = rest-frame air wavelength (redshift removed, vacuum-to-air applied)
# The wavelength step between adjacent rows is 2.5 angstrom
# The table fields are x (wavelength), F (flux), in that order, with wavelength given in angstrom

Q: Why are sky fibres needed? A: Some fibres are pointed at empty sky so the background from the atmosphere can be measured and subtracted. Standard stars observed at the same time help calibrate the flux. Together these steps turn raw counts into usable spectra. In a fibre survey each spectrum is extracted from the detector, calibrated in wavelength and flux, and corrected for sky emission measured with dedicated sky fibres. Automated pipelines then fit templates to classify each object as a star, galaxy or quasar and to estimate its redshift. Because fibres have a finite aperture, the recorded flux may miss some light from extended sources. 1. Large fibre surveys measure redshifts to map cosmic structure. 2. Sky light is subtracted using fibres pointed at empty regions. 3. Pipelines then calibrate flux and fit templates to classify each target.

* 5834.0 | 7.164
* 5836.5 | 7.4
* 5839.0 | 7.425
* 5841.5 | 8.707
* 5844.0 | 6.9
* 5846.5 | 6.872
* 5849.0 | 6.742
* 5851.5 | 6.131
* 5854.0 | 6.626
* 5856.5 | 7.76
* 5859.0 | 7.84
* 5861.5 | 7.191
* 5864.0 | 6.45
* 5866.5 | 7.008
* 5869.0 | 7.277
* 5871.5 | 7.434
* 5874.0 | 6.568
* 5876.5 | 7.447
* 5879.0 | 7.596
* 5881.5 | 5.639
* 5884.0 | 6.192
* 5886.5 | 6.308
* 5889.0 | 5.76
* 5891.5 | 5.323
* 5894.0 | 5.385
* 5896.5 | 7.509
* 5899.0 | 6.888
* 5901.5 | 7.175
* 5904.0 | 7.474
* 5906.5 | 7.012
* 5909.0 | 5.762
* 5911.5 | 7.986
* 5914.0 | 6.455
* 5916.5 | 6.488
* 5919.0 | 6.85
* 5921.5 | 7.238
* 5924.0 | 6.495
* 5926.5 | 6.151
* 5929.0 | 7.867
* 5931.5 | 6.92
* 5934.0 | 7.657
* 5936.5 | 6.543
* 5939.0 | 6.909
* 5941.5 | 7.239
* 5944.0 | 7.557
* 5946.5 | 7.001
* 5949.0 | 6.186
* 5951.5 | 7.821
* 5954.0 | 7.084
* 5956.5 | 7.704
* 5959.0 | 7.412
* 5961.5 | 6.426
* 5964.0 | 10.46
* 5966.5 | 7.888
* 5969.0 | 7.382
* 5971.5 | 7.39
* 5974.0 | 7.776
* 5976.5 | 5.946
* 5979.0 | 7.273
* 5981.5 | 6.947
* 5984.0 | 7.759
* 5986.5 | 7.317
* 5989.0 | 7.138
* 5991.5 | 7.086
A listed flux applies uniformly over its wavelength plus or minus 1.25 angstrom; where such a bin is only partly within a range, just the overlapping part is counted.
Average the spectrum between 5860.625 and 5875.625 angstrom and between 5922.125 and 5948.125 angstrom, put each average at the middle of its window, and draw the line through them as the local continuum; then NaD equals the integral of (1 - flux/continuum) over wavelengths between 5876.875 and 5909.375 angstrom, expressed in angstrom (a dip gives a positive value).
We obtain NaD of 2.3 angstrom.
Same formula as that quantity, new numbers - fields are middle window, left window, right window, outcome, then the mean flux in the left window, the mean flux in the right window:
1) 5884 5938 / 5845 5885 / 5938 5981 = 3.3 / 6.93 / 7.37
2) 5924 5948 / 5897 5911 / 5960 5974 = 1.2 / 6.96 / 7.89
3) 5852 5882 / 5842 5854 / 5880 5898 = -3.0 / 6.79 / 6.05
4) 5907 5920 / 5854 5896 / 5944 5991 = 0.5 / 6.71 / 7.38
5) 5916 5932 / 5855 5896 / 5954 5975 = 0.9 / 6.71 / 7.76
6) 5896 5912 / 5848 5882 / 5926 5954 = 0.0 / 7.01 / 7.1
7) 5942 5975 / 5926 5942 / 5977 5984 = -2.1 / 7.07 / 7.1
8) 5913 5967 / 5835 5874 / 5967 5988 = 0.2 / 7.16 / 7.25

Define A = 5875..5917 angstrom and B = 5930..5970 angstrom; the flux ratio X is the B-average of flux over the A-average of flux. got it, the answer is 1.1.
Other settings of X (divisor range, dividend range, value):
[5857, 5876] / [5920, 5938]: 0.98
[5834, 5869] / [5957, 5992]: 1.04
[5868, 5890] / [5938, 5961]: 1.07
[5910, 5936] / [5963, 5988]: 1.09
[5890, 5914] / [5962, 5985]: 1.14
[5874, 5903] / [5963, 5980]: 1.19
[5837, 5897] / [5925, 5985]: 1.07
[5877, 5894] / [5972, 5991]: 1.17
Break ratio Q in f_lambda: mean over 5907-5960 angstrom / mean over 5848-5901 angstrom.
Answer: 1.04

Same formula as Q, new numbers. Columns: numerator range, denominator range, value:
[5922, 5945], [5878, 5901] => 1.12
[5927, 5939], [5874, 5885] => 1.06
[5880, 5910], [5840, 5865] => 0.90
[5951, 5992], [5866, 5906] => 1.12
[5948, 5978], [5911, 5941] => 1.07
